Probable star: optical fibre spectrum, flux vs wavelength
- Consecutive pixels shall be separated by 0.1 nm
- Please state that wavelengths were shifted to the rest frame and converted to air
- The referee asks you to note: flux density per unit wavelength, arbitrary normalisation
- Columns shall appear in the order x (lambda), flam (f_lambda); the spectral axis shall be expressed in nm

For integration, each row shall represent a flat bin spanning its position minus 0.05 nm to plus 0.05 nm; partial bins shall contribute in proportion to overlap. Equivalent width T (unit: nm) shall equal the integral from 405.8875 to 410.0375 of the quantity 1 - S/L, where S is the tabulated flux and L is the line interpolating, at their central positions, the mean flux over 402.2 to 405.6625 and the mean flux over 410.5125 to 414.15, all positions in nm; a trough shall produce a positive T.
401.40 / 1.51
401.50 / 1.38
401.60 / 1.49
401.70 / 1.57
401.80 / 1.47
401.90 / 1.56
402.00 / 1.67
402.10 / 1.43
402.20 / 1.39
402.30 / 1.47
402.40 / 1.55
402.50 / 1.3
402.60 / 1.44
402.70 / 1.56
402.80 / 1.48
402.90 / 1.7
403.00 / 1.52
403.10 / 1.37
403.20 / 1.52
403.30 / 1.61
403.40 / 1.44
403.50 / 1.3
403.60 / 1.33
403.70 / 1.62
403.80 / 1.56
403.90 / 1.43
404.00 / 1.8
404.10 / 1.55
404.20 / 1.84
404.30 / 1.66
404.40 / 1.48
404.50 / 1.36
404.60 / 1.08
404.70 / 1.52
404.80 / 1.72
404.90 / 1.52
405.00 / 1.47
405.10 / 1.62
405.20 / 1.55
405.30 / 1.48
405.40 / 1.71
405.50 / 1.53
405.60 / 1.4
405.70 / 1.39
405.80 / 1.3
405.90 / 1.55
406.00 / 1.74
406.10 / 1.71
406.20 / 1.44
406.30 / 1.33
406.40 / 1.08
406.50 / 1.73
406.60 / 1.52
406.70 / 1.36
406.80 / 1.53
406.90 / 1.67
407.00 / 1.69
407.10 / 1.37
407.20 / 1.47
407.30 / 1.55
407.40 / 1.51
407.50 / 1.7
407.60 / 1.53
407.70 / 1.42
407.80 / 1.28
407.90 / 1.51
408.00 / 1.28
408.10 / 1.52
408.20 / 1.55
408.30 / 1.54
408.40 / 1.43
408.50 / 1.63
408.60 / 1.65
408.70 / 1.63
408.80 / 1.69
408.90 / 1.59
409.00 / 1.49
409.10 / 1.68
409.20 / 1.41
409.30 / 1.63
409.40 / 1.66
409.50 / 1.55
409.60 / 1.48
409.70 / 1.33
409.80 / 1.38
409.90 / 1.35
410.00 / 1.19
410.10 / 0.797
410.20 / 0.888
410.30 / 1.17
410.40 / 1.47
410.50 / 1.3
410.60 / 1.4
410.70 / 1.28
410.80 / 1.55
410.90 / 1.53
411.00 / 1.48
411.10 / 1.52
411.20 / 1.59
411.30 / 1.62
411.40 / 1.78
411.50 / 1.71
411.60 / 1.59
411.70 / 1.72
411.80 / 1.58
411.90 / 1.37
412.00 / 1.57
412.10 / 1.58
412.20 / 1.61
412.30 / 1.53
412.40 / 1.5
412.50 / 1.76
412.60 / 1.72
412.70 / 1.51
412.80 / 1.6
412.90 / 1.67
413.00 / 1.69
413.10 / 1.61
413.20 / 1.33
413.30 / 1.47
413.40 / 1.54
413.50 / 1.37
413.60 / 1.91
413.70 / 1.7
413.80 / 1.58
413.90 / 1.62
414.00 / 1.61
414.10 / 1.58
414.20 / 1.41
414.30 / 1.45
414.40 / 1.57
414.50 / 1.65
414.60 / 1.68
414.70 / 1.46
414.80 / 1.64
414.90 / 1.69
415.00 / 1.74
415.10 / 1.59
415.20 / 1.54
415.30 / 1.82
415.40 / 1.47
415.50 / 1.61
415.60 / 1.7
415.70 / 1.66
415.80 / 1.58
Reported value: 0.089 nm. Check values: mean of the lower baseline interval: 1.51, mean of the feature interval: 1.51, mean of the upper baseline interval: 1.57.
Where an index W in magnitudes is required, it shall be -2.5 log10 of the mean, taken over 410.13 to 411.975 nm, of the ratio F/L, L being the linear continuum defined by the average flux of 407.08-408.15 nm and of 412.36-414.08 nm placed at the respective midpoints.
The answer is 0.06 mag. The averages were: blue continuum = 1.47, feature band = 1.47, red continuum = 1.6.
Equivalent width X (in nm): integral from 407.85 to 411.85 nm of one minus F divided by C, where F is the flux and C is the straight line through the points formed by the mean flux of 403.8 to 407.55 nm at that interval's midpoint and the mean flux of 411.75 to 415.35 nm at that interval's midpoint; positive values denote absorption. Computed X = 0.21 nm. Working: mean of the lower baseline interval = 1.52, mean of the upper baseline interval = 1.59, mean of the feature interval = 1.48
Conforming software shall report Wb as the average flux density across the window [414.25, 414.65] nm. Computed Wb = 1.59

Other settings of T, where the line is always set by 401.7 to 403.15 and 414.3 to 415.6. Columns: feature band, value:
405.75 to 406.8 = 0.04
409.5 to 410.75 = 0.24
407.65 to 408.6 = 0.05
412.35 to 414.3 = 0.02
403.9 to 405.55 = -0.04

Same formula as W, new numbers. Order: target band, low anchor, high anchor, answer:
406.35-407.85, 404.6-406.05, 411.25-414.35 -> 0.03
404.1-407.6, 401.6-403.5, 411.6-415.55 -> 0.01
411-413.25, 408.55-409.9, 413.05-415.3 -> -0.02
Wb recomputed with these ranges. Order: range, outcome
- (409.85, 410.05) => 1.27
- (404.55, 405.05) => 1.46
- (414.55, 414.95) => 1.62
